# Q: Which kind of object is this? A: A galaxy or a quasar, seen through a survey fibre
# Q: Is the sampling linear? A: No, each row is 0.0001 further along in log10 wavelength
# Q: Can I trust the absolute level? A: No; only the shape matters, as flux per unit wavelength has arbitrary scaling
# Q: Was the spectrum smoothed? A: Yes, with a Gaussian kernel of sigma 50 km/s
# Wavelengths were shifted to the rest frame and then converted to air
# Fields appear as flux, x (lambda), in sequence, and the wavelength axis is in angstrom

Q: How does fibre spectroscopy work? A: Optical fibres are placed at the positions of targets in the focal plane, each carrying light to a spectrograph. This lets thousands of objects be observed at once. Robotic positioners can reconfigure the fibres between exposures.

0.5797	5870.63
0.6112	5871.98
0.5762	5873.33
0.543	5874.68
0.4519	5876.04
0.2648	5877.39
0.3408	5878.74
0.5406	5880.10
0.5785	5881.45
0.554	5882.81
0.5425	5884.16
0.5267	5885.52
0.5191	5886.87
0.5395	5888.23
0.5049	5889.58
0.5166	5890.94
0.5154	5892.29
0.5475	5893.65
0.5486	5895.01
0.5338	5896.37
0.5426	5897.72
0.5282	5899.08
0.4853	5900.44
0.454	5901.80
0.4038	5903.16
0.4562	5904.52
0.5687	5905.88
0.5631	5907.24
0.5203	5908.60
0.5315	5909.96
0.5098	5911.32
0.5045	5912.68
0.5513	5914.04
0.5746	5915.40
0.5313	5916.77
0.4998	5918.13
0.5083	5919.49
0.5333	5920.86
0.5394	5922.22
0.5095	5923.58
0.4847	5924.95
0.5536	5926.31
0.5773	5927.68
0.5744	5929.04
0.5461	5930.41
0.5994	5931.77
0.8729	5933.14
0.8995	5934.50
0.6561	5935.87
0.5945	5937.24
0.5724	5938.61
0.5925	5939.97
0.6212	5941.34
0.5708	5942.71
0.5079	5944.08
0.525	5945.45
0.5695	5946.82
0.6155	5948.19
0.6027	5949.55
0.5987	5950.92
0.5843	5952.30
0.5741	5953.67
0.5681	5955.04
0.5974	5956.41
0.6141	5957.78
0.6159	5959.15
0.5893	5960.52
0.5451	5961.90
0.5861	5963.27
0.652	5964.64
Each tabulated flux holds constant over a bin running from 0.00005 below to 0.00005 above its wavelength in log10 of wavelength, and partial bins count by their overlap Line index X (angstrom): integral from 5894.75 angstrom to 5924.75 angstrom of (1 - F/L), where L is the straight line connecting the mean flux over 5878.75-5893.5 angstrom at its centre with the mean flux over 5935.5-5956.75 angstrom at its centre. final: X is 1.7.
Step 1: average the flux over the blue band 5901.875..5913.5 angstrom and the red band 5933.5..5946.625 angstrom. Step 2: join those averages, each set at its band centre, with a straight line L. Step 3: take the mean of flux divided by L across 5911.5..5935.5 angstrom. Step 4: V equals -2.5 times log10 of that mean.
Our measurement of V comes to -0.03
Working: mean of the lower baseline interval 0.505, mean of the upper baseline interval 0.62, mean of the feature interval 0.58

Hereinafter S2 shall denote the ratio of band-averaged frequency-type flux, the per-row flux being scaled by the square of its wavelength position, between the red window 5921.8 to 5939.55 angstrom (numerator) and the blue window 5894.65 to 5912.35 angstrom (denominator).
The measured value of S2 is 1.22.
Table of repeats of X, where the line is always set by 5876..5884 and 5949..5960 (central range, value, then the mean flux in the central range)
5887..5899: -1.1 angstrom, 0.531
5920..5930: 0.1 angstrom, 0.538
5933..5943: -1.8 angstrom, 0.666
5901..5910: 0.2 angstrom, 0.497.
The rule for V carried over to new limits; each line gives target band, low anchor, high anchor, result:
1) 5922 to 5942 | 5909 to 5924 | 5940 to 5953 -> -0.113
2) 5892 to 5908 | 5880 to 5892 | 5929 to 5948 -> 0.094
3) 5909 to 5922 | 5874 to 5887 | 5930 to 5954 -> 0.066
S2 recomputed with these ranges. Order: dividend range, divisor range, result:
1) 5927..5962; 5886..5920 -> 1.19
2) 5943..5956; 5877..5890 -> 1.18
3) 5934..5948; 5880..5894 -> 1.16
